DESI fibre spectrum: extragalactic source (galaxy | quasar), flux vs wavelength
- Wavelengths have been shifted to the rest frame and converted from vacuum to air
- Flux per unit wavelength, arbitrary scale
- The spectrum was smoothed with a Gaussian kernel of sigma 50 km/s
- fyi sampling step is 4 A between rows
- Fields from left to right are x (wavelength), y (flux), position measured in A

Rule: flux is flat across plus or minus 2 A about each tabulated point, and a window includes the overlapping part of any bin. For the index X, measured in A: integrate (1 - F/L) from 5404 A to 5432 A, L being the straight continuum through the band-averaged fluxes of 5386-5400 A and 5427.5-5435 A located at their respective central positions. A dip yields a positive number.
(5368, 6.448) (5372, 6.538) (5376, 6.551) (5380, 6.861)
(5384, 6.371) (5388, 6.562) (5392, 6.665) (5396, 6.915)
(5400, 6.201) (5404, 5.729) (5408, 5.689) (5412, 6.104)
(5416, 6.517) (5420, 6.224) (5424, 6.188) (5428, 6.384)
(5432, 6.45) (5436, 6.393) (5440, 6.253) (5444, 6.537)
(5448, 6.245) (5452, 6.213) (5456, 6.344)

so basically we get 1.4 A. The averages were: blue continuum 6.64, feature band 6.17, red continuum 6.42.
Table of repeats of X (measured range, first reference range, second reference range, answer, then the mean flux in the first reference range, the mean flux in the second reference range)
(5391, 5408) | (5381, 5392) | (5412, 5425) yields 0.4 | 6.54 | 6.29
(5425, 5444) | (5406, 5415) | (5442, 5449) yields -0.3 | 5.97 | 6.41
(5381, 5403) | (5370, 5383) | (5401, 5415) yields -0.9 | 6.63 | 5.91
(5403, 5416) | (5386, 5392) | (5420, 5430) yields 0.9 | 6.6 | 6.27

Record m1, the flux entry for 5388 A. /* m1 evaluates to 6.562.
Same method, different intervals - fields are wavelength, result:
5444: 6.537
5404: 5.729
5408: 5.689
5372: 6.538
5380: 6.861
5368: 6.448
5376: 6.551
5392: 6.665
